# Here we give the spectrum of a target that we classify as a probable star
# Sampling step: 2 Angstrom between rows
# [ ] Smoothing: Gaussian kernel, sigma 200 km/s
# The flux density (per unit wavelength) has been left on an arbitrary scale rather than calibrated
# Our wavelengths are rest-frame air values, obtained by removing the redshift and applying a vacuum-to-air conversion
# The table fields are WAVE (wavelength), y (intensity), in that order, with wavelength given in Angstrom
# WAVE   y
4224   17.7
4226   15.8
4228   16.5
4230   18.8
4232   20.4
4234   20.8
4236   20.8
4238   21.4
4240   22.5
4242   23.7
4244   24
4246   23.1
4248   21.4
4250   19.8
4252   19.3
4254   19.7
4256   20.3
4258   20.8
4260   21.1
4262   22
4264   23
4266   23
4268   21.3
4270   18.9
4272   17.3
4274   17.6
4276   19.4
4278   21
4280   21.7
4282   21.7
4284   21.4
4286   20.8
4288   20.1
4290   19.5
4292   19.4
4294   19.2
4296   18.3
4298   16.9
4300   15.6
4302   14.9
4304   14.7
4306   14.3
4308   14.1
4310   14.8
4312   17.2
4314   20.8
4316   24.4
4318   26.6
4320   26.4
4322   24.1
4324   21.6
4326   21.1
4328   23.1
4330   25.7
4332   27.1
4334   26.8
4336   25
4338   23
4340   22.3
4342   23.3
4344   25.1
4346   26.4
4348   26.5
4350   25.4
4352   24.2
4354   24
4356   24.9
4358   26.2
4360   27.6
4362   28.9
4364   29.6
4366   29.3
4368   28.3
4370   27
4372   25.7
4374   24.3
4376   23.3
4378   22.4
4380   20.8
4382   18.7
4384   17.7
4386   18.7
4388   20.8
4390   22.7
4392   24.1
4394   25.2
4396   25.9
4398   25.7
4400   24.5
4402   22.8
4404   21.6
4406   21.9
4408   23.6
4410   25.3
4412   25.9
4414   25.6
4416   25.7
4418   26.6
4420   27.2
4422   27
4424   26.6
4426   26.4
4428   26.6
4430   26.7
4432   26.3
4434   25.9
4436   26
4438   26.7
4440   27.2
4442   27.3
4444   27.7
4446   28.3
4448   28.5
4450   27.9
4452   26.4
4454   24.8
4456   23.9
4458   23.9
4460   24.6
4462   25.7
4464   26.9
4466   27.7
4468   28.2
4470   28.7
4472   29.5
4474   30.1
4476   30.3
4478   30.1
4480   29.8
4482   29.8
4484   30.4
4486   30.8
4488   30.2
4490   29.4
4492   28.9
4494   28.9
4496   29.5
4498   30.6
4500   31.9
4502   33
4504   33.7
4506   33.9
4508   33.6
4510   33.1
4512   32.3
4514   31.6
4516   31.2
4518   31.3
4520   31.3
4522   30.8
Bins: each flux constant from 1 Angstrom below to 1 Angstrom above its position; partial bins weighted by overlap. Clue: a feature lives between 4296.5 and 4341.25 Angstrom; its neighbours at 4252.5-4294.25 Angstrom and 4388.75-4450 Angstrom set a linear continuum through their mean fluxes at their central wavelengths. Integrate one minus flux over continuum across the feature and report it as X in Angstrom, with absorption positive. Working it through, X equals 2.5 Angstrom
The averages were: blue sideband 20.4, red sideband 25.7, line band 20.9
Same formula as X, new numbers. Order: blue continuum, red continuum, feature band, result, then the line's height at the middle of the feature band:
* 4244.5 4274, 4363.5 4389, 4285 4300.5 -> 1.9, 21.5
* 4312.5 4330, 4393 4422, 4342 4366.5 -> -2.4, 24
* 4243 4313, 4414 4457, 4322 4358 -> -3.7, 22.2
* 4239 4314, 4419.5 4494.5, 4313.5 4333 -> -2.3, 21.7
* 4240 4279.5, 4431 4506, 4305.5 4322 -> 1.9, 22.9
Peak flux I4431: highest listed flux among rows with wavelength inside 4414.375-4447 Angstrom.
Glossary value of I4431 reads 28.3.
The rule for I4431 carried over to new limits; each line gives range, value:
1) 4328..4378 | 29.6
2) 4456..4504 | 33.7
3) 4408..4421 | 27.2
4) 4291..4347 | 27.1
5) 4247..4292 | 23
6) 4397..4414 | 25.9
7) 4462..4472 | 29.5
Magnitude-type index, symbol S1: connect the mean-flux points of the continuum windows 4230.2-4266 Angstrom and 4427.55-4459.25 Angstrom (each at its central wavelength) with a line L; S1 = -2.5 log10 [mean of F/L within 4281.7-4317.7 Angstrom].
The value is 0.23 mag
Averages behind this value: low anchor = 21.4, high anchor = 26.5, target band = 18.3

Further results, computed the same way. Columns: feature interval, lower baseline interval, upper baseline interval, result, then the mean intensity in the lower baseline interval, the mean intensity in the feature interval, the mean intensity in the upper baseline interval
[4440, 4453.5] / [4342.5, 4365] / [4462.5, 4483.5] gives 0.034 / 26.2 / 27.5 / 29.1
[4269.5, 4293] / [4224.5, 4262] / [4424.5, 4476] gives 0.095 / 20.6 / 19.9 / 26.9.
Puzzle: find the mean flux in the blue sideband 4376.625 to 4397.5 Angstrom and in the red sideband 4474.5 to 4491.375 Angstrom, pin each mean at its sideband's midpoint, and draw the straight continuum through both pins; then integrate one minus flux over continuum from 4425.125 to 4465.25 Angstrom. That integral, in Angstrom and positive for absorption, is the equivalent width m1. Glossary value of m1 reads 0.57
